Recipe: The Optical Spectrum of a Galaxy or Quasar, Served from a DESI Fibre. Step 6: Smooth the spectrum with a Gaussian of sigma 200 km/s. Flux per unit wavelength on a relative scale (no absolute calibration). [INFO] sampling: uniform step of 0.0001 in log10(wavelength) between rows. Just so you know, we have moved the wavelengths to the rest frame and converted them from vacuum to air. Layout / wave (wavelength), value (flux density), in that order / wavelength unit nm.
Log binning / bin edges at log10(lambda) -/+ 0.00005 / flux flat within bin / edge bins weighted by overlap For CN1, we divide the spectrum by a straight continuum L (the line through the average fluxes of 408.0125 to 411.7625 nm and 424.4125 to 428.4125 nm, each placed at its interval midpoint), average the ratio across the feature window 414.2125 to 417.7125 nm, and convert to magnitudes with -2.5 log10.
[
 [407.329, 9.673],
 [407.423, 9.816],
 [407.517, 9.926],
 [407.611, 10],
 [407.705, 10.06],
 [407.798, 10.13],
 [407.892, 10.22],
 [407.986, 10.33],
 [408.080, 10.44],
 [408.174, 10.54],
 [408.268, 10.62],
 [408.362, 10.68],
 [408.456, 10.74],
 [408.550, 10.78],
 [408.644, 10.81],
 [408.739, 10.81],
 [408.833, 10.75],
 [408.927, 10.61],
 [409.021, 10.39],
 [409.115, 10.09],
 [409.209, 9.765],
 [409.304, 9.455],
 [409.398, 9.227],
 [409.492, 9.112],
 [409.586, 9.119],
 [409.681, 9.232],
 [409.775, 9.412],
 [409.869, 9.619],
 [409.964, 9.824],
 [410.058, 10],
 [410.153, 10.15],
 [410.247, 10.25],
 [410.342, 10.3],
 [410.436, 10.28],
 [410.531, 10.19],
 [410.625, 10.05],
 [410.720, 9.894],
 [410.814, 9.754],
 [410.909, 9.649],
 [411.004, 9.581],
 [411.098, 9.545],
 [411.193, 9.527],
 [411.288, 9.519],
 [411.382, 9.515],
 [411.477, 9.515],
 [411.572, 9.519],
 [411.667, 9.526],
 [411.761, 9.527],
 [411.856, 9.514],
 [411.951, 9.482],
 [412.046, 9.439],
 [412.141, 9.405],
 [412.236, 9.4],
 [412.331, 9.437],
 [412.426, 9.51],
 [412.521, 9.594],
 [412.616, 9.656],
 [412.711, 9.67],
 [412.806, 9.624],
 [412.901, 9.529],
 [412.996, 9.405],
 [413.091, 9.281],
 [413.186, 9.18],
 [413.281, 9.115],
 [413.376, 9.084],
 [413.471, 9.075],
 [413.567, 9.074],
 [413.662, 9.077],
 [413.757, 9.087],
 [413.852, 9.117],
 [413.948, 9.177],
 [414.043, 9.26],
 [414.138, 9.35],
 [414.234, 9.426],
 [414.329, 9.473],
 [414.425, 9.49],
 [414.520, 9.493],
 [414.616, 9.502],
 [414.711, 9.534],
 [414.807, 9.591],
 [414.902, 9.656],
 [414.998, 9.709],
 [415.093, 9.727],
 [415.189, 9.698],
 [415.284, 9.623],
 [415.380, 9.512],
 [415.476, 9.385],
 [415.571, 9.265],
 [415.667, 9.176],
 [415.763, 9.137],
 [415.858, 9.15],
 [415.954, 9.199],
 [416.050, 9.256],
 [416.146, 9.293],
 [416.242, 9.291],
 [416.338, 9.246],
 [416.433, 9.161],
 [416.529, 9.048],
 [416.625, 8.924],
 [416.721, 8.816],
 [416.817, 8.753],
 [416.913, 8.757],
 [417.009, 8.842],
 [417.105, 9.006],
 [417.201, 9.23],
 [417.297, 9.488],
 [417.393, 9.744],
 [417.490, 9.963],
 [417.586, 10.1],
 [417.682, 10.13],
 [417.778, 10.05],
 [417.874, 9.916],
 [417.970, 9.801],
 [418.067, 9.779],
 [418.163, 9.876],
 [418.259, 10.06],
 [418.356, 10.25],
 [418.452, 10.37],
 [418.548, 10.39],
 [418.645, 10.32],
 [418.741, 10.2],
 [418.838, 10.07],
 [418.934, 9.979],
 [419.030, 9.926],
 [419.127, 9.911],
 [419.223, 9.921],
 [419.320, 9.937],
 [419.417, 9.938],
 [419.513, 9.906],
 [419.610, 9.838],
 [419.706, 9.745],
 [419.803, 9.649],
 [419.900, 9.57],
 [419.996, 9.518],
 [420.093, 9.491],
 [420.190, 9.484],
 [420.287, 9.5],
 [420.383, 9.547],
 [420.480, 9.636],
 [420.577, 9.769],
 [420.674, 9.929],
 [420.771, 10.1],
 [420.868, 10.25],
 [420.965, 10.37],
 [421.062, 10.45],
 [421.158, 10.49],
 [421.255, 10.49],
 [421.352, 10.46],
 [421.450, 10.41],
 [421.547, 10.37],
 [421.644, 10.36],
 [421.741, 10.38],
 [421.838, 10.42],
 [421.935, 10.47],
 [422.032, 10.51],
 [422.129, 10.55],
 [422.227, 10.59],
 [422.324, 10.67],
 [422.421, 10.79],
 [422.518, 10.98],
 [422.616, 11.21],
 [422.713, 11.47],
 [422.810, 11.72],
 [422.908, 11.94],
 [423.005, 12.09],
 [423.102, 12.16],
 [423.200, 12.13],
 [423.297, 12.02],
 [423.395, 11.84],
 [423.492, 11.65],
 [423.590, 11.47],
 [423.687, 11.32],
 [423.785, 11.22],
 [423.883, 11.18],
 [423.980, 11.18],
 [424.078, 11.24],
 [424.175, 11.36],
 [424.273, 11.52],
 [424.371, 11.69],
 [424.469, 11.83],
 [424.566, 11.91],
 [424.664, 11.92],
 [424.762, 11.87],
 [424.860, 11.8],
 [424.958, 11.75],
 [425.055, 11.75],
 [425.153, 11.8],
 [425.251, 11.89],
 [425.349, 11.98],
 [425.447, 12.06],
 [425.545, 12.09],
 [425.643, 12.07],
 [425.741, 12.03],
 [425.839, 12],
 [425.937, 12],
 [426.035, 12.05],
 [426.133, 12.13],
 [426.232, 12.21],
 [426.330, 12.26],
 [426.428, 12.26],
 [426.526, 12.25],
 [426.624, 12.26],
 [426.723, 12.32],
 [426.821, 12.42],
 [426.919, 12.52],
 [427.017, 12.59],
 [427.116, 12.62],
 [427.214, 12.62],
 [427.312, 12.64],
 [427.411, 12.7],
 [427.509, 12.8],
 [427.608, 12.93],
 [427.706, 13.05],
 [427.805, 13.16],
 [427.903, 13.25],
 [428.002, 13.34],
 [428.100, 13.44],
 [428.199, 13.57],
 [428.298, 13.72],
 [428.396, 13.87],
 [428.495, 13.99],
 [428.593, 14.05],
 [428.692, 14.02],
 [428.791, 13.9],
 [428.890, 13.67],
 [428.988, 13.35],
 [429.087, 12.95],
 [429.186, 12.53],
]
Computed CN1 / 0.16 mag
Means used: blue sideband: 9.96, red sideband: 12.4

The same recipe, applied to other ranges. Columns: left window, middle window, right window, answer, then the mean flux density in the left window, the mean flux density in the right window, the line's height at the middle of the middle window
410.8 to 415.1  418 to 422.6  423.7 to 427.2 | 0.08 mag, 9.44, 11.9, 10.9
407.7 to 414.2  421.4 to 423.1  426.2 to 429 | 0.10 mag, 9.74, 13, 12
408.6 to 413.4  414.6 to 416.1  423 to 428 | 0.11 mag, 9.7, 12.1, 10.4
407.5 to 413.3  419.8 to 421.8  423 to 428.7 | 0.15 mag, 9.84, 12.3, 11.5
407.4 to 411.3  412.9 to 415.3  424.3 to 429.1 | 0.15 mag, 10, 12.6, 10.7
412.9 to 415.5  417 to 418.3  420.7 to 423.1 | 0.03 mag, 9.38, 10.8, 9.99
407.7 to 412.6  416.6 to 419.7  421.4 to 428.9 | 0.13 mag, 9.9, 12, 11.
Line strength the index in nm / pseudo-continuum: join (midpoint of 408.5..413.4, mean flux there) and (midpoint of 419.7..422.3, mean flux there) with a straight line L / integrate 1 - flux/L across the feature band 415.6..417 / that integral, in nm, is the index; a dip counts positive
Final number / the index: 0.12 nm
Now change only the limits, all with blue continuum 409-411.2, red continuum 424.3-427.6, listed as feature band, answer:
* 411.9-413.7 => 0.141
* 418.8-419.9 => 0.127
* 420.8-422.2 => 0.129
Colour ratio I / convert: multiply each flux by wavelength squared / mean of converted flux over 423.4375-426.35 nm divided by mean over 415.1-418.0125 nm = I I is 1.3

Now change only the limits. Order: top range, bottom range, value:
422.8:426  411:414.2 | 1.33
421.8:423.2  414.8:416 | 1.22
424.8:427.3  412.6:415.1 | 1.37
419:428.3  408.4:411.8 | 1.23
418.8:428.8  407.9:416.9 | 1.26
